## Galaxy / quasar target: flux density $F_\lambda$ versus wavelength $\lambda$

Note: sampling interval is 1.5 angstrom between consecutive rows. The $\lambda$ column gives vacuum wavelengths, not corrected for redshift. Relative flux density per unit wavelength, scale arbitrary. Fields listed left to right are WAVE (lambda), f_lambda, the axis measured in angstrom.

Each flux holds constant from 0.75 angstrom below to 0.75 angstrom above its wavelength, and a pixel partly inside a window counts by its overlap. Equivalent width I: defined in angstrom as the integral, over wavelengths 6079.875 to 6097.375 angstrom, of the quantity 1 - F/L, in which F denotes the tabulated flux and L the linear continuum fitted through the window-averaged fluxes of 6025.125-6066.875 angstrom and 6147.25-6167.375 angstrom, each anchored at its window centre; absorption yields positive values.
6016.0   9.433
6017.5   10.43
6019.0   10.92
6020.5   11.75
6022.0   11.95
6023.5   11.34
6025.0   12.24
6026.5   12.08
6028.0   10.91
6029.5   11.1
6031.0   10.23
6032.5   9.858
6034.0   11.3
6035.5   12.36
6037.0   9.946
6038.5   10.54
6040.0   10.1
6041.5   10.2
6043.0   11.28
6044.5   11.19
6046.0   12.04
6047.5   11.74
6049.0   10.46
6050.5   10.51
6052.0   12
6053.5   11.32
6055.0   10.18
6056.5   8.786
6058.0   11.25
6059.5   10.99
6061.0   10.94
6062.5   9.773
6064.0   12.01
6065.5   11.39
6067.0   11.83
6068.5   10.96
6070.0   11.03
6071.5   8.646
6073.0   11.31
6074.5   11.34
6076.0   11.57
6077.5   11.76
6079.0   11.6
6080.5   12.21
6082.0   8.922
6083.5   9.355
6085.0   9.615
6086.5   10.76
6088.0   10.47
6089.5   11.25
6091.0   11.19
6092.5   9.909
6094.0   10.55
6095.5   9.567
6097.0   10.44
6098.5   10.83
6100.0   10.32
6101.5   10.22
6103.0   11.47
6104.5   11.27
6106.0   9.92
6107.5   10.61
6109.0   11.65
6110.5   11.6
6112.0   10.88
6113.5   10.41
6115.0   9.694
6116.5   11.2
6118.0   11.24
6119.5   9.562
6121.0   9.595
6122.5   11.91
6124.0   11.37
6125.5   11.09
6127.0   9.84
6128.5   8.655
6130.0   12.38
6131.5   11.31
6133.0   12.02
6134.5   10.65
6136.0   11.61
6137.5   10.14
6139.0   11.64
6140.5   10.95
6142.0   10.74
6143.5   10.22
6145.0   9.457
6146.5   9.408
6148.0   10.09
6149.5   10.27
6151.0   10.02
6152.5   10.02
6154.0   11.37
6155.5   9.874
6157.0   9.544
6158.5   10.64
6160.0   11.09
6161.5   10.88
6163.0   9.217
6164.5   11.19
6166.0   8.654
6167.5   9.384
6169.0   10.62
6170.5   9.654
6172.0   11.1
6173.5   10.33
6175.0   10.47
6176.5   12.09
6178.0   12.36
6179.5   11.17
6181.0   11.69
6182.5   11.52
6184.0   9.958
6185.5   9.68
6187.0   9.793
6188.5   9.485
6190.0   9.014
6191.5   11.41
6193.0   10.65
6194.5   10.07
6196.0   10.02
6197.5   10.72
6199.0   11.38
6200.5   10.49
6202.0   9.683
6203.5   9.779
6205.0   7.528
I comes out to 0.5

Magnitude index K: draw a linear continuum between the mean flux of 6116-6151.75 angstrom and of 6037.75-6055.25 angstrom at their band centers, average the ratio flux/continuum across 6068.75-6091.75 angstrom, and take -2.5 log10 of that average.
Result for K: 0.01 mag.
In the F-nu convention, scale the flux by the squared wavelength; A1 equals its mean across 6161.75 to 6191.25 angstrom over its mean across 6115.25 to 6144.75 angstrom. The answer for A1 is 1.0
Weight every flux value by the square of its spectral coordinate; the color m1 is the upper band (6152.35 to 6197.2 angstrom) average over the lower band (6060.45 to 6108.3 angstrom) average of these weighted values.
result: 1.0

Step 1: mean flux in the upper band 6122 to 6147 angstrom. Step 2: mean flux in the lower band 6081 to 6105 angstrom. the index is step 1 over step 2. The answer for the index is 1.0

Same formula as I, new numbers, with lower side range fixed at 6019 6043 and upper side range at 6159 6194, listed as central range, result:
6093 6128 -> 0.4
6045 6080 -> -0.3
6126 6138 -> -0.2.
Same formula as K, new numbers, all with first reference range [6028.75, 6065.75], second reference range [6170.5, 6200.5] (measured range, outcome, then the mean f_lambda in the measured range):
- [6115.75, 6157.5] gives 0.01 mag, 10.6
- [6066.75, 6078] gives -0.02 mag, 11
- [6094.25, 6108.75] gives 0.02 mag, 10.6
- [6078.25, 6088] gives 0.04 mag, 10.4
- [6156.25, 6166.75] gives 0.05 mag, 10.2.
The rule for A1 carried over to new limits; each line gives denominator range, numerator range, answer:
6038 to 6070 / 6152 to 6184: 1.01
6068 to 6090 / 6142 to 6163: 0.98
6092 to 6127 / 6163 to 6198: 1.00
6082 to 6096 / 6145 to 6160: 1.01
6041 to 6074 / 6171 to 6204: 1.01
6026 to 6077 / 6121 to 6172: 0.99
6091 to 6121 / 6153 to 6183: 1.02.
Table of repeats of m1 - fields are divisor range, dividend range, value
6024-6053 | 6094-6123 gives 0.98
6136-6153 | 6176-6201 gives 1.05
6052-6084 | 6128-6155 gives 1.00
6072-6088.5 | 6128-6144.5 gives 1.03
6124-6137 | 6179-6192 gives 0.96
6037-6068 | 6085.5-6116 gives 0.99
